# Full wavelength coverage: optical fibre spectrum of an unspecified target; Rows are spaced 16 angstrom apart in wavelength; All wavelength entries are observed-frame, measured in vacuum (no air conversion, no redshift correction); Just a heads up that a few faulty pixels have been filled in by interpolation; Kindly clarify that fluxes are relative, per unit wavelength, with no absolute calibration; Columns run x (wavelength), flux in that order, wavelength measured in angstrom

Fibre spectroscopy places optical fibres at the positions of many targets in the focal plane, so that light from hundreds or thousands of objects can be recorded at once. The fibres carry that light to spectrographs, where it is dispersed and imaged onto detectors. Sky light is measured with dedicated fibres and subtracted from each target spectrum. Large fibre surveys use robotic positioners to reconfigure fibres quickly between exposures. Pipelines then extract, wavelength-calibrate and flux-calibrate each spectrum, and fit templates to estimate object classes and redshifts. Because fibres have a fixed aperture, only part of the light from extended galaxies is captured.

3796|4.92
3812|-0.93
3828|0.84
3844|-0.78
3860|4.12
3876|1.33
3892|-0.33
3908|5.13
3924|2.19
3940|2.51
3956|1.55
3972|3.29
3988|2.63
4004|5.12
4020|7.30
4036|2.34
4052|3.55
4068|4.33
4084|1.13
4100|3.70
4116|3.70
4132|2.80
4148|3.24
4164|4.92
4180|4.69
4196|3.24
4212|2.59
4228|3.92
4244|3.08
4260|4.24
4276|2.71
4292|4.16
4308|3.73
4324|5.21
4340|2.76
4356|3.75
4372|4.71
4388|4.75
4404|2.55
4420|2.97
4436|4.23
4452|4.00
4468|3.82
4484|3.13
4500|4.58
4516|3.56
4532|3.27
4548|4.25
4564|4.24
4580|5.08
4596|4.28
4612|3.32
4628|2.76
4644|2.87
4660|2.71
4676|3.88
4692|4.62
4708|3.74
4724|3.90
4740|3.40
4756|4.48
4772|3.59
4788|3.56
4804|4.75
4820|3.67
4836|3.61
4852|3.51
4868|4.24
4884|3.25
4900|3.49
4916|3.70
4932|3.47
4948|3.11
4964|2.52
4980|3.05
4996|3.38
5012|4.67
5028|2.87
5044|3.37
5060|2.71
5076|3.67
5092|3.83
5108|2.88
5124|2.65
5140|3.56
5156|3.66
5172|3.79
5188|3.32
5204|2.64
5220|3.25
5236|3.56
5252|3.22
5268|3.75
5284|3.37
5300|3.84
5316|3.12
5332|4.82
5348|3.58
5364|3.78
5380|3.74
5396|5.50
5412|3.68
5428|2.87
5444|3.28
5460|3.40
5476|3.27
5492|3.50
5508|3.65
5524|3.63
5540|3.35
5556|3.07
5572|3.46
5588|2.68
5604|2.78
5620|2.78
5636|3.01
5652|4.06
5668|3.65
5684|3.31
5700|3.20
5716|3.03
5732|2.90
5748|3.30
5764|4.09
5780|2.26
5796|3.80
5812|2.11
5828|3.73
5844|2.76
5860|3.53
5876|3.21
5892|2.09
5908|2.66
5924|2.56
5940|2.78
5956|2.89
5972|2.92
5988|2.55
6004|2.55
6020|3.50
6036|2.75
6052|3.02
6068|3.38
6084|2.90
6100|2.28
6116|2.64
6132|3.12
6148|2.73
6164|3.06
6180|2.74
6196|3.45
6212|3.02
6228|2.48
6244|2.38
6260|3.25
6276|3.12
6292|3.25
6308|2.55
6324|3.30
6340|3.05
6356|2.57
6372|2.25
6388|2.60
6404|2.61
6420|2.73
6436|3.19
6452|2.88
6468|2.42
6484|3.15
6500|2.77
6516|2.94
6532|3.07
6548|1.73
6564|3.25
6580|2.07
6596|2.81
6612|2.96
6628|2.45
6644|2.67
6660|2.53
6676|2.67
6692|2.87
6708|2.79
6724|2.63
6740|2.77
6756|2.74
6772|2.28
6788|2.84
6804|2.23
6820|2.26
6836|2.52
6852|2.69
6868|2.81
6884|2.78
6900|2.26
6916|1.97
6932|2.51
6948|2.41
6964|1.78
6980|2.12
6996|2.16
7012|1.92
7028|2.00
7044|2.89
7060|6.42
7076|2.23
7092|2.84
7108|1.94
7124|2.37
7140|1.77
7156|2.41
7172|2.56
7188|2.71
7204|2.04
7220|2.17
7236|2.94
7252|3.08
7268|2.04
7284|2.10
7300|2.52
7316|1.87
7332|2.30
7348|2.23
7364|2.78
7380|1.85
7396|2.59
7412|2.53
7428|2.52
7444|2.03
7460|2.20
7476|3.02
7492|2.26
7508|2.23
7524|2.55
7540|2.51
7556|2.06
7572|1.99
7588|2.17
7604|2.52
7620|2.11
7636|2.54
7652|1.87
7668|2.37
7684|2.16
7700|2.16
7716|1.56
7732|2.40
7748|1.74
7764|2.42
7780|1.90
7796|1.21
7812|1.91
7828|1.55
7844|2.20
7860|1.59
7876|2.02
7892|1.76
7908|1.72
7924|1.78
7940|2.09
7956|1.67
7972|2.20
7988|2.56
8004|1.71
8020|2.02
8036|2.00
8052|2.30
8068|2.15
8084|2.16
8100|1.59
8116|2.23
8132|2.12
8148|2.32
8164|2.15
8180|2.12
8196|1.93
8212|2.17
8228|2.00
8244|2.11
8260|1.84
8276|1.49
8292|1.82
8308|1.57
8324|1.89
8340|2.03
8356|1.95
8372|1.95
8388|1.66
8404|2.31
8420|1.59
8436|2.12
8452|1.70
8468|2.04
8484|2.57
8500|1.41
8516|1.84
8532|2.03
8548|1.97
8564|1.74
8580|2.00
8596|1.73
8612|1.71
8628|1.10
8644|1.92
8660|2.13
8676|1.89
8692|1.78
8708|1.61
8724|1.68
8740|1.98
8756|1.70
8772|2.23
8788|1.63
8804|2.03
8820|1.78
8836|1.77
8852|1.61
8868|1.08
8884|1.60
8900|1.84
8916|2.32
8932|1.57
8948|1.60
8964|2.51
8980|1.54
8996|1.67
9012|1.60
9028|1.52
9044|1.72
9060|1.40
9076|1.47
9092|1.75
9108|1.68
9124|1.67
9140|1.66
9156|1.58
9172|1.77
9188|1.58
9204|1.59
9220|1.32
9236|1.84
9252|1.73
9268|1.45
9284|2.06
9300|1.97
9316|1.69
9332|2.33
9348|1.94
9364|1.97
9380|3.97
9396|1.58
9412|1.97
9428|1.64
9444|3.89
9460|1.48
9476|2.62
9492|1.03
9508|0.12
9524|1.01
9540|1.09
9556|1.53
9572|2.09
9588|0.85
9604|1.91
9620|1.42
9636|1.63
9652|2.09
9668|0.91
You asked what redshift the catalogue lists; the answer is 0.076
